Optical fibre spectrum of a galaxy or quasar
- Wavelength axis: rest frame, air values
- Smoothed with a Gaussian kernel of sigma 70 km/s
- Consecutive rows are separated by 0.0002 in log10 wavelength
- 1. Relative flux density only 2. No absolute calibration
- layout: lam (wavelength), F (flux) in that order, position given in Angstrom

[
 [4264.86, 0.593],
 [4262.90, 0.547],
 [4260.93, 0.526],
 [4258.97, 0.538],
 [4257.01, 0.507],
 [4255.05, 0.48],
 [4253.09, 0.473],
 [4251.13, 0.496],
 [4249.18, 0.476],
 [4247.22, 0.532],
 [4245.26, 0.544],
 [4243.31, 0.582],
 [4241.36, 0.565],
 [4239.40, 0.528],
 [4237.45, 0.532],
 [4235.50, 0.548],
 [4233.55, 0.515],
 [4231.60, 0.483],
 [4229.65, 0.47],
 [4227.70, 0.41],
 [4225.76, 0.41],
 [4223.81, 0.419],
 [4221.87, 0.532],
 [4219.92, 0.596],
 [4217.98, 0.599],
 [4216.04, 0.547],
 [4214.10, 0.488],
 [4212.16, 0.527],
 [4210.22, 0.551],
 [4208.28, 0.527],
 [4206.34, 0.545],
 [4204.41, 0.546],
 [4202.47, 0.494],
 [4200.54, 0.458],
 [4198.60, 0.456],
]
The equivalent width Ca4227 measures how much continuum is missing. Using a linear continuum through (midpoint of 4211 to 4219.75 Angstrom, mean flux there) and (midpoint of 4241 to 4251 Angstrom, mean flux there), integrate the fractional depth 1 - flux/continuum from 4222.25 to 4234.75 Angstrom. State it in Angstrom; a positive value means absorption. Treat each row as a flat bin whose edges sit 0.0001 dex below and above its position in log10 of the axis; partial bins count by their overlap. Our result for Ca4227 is 1.9 Angstrom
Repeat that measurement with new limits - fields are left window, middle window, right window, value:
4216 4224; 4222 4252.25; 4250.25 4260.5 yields 1.3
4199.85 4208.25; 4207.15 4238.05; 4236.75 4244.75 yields 1.4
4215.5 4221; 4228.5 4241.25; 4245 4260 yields 0.7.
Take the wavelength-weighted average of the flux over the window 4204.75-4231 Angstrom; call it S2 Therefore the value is 0.51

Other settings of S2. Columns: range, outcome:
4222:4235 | 0.46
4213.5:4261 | 0.512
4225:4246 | 0.509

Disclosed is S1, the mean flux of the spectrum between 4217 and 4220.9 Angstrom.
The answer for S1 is 0.597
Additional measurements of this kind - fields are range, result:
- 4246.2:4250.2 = 0.504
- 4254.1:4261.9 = 0.513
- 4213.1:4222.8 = 0.552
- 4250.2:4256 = 0.483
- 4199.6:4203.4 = 0.477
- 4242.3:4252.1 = 0.527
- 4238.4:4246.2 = 0.555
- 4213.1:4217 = 0.518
